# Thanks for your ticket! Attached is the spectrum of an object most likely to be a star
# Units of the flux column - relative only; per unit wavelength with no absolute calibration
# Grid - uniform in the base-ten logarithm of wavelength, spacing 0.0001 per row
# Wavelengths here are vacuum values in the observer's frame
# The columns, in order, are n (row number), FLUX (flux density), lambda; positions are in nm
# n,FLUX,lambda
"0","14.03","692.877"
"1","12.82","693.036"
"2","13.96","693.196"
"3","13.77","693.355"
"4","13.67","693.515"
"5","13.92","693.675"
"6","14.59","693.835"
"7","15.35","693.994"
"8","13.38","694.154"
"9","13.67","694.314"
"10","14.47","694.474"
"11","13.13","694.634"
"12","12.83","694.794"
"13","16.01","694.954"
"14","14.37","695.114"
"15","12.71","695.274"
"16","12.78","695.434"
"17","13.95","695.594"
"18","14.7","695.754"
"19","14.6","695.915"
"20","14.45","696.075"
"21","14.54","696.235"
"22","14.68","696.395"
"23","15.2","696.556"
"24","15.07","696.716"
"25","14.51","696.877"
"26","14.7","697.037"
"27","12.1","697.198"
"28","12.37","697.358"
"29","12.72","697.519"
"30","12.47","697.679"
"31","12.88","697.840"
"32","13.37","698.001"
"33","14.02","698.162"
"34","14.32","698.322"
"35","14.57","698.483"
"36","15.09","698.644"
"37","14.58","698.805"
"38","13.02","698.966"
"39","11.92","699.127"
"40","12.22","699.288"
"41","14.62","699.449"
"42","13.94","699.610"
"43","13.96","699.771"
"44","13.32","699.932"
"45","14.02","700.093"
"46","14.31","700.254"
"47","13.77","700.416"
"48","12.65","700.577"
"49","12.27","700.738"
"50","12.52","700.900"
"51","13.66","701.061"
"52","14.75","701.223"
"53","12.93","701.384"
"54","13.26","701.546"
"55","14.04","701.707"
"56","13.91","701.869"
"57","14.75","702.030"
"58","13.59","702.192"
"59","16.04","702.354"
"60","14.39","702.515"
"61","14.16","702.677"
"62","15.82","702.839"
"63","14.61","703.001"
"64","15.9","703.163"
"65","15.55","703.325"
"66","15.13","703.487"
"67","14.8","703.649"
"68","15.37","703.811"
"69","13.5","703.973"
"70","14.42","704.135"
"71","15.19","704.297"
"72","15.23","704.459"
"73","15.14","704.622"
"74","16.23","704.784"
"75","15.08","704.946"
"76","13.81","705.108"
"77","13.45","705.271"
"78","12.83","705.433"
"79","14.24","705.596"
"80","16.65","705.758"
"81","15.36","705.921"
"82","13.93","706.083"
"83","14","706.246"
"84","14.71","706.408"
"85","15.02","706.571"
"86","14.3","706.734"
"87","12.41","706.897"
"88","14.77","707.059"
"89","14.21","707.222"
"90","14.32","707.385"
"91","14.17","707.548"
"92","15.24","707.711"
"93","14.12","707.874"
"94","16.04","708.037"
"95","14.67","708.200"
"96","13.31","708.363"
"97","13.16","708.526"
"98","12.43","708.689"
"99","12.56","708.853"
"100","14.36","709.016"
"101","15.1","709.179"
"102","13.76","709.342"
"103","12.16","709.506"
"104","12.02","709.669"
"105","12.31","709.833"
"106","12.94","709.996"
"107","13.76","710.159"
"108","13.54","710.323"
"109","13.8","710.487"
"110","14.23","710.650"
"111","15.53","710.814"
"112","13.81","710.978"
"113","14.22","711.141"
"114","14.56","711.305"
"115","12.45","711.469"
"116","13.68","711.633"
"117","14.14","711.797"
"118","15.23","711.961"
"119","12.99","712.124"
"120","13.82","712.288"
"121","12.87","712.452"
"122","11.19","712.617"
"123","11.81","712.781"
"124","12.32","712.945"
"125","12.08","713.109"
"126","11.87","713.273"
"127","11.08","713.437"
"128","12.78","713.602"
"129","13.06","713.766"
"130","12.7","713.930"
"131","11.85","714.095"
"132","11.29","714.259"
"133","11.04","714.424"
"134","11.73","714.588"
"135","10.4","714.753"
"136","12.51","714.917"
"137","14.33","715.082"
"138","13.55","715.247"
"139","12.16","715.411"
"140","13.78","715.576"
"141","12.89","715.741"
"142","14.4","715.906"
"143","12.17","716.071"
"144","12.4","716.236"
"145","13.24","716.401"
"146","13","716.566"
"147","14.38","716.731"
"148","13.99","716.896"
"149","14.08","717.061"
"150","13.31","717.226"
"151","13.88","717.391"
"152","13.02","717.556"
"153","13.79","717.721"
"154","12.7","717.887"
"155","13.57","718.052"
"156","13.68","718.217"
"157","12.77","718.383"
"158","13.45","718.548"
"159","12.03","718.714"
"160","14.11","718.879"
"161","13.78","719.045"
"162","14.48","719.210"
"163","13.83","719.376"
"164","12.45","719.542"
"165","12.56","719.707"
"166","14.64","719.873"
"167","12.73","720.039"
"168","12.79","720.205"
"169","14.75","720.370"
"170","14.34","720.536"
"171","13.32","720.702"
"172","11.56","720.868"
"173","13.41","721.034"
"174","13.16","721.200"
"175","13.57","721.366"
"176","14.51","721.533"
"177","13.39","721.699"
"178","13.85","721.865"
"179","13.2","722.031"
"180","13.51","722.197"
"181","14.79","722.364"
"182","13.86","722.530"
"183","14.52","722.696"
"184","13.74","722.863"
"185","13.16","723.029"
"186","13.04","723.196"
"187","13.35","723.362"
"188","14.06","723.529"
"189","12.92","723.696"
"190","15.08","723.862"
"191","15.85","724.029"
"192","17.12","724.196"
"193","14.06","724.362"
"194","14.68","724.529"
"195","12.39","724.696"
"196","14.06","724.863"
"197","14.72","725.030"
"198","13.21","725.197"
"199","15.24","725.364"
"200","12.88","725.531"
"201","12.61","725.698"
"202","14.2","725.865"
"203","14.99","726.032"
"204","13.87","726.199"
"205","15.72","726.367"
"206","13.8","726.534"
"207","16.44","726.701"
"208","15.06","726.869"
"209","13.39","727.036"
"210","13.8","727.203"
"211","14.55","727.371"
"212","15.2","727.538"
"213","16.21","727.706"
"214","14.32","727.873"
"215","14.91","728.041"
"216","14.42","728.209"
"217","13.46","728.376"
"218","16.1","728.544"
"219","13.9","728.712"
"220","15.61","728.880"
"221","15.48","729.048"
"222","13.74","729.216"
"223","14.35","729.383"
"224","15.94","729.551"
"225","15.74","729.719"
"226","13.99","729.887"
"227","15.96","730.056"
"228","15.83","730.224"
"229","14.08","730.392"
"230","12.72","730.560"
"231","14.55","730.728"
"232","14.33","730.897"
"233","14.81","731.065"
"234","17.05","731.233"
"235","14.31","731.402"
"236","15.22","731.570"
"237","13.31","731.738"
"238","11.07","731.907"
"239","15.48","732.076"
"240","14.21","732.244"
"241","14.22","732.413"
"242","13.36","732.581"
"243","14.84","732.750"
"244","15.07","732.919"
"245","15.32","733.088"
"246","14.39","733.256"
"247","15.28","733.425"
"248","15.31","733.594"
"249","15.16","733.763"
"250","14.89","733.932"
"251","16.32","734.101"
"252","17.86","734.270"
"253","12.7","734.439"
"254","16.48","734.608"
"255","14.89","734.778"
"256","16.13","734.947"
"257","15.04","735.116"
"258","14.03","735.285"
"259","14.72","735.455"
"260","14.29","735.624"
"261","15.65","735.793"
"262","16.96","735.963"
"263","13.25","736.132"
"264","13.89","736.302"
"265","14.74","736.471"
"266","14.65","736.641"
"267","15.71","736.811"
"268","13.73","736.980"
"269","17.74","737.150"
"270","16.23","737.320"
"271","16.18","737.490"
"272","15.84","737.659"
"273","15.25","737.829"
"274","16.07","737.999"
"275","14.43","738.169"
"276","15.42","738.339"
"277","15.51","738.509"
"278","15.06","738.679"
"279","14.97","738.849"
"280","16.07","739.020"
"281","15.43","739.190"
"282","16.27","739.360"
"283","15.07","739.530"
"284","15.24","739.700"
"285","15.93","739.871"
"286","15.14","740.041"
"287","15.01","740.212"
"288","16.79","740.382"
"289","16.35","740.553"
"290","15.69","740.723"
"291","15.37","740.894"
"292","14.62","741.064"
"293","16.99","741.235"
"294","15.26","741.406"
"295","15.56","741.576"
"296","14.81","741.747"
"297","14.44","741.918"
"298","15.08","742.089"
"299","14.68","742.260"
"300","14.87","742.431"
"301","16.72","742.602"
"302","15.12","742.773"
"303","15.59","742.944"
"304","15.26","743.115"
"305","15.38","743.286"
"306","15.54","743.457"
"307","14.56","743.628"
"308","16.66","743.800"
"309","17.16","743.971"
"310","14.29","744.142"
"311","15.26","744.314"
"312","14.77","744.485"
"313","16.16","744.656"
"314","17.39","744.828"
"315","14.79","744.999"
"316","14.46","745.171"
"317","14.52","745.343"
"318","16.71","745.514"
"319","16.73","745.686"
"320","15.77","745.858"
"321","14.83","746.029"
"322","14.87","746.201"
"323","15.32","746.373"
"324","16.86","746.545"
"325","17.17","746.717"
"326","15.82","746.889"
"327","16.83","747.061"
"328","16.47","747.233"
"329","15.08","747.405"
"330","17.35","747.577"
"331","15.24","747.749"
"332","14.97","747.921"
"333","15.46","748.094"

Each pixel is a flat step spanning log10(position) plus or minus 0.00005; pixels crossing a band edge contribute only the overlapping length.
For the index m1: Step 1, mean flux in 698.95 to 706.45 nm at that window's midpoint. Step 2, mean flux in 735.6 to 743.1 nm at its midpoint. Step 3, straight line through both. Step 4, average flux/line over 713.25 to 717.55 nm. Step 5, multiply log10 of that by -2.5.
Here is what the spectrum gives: 0.15 mag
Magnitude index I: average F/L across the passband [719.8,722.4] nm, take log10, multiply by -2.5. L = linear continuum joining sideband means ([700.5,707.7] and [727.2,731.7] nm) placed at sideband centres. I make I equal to 0.087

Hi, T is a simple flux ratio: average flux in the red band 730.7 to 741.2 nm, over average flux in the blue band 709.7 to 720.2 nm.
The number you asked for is 1.2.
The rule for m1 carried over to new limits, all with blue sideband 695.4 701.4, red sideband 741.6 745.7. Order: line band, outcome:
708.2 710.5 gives 0.07 mag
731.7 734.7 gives 0.02 mag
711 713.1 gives 0.08 mag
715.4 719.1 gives 0.09 mag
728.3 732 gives 0.02 mag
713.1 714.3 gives 0.18 mag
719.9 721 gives 0.10 mag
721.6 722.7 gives 0.06 mag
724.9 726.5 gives 0.05 mag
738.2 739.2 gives -0.01 mag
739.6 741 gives -0.03 mag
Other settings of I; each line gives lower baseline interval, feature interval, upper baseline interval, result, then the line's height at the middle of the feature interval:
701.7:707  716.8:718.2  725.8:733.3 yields 0.08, 14.7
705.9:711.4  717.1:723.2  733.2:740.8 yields 0.08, 14.5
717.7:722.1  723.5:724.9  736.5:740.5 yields -0.05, 13.9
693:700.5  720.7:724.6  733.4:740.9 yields 0.07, 14.8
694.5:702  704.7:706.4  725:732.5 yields -0.05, 13.9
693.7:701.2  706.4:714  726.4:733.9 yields 0.05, 14.1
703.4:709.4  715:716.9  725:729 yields 0.09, 14.5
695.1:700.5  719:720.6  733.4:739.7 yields 0.08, 14.7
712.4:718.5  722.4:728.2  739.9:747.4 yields -0.04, 13.8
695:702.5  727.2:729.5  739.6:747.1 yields 0.02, 15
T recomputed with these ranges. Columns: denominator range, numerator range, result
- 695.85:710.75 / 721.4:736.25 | 1.04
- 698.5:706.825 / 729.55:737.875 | 1.05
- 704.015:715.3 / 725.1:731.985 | 1.07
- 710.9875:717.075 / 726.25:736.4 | 1.15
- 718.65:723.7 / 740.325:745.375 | 1.14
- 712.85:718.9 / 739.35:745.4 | 1.20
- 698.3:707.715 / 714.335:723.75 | 0.93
